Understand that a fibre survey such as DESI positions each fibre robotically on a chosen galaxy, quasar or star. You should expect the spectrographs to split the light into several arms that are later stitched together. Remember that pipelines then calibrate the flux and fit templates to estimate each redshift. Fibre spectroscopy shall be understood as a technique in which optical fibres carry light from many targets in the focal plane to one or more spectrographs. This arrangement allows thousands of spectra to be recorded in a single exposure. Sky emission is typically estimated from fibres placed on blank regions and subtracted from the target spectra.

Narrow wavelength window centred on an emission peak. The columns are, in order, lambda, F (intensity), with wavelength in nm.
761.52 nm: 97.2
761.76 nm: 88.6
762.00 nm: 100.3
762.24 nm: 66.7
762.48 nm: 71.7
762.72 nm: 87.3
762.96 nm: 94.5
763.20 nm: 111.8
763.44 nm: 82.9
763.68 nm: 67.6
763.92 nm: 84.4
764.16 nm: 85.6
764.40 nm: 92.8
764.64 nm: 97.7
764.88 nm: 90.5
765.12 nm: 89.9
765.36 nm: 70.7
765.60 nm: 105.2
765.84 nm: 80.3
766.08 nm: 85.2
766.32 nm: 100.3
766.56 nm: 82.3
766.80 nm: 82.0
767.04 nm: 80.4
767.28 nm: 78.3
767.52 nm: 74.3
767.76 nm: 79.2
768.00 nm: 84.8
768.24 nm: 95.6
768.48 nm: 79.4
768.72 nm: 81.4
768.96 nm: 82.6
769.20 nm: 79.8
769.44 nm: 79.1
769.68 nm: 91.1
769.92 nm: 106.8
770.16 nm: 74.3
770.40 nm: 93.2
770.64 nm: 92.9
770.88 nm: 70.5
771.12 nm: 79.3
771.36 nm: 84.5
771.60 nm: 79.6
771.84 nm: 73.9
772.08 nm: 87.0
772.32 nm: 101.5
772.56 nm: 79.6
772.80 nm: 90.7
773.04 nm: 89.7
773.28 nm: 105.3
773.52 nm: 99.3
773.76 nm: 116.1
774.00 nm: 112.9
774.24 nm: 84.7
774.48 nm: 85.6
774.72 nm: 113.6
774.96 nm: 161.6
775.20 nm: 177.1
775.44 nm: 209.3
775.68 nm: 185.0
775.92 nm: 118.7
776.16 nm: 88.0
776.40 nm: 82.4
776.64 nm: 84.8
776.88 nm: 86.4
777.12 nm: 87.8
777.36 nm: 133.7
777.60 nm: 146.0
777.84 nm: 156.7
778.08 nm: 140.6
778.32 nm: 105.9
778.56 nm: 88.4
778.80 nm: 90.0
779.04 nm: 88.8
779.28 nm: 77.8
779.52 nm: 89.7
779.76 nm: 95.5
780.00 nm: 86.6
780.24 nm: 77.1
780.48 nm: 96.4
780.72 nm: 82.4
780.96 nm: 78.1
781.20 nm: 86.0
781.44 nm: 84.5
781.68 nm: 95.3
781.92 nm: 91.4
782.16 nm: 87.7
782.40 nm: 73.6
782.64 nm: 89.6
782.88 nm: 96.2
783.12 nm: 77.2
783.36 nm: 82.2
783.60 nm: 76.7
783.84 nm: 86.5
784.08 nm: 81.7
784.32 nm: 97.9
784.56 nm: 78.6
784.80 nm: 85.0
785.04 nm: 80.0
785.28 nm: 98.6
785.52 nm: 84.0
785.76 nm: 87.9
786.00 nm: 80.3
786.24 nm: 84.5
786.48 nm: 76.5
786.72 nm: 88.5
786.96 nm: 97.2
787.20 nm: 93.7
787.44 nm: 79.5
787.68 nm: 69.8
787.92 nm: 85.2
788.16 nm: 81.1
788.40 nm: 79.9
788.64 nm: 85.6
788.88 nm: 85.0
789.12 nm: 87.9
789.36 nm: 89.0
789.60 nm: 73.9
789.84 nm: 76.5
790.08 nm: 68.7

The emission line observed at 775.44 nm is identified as H-alpha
